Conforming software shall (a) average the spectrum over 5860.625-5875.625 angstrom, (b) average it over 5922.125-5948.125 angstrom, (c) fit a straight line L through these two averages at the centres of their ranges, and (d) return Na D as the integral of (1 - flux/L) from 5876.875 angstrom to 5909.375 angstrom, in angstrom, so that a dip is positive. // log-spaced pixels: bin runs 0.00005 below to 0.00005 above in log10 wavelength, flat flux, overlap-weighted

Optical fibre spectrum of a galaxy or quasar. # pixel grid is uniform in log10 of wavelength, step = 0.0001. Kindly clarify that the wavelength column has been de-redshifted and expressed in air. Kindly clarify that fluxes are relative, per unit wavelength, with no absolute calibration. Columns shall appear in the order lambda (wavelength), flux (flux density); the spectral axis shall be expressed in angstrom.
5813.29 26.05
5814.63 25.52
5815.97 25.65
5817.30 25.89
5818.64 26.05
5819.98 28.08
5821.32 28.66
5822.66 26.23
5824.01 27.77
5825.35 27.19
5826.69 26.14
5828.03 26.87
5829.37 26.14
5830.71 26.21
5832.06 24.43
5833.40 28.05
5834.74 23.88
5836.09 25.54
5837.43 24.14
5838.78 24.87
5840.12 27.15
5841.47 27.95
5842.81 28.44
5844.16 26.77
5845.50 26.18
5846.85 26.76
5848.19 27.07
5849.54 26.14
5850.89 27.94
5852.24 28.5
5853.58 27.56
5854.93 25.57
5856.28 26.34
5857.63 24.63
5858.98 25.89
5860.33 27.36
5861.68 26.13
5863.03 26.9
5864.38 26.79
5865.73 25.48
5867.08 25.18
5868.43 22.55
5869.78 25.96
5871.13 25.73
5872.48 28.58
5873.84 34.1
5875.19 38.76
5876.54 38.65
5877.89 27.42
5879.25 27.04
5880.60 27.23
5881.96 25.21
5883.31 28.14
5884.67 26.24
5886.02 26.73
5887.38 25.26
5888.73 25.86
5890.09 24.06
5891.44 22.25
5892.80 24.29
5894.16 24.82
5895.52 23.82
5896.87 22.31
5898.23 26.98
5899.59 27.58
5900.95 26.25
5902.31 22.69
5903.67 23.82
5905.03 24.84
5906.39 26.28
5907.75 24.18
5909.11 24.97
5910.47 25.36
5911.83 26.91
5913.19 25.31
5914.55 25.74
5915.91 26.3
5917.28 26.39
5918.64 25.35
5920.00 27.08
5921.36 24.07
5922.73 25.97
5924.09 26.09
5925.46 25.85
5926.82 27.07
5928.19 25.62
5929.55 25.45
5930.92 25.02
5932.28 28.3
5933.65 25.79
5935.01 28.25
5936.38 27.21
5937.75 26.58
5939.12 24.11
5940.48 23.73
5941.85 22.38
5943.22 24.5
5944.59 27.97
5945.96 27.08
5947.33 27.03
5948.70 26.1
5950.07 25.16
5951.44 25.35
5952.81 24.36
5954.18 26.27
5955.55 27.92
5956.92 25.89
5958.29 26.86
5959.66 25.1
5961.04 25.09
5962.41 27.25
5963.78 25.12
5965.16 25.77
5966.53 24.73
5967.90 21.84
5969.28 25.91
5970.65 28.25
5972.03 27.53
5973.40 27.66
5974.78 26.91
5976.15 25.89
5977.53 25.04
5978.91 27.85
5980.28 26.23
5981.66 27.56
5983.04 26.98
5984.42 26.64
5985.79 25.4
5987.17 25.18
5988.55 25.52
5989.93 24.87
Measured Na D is 1.9 angstrom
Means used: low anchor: 27.7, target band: 25.5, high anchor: 26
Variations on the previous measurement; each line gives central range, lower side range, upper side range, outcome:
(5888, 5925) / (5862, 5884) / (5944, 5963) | 3.1 angstrom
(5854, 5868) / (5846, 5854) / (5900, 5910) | 0.4 angstrom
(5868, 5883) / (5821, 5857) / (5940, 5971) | -1.7 angstrom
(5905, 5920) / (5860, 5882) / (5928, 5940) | 0.7 angstrom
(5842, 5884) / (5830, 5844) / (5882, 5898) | -3.4 angstrom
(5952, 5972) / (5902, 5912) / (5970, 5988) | 0.3 angstrom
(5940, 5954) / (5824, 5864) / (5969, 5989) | 0.6 angstrom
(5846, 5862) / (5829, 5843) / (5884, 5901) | -0.6 angstrom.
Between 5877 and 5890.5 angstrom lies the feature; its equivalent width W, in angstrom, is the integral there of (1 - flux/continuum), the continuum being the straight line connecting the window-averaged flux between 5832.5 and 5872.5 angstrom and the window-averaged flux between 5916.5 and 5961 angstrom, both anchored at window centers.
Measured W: -0.2 angstrom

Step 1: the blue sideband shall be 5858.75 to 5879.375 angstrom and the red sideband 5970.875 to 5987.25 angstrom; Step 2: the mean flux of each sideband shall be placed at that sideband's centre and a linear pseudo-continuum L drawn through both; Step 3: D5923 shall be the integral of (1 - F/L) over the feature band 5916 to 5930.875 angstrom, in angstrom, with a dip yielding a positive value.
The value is 0.90 angstrom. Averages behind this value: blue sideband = 28.4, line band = 25.9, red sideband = 26.7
